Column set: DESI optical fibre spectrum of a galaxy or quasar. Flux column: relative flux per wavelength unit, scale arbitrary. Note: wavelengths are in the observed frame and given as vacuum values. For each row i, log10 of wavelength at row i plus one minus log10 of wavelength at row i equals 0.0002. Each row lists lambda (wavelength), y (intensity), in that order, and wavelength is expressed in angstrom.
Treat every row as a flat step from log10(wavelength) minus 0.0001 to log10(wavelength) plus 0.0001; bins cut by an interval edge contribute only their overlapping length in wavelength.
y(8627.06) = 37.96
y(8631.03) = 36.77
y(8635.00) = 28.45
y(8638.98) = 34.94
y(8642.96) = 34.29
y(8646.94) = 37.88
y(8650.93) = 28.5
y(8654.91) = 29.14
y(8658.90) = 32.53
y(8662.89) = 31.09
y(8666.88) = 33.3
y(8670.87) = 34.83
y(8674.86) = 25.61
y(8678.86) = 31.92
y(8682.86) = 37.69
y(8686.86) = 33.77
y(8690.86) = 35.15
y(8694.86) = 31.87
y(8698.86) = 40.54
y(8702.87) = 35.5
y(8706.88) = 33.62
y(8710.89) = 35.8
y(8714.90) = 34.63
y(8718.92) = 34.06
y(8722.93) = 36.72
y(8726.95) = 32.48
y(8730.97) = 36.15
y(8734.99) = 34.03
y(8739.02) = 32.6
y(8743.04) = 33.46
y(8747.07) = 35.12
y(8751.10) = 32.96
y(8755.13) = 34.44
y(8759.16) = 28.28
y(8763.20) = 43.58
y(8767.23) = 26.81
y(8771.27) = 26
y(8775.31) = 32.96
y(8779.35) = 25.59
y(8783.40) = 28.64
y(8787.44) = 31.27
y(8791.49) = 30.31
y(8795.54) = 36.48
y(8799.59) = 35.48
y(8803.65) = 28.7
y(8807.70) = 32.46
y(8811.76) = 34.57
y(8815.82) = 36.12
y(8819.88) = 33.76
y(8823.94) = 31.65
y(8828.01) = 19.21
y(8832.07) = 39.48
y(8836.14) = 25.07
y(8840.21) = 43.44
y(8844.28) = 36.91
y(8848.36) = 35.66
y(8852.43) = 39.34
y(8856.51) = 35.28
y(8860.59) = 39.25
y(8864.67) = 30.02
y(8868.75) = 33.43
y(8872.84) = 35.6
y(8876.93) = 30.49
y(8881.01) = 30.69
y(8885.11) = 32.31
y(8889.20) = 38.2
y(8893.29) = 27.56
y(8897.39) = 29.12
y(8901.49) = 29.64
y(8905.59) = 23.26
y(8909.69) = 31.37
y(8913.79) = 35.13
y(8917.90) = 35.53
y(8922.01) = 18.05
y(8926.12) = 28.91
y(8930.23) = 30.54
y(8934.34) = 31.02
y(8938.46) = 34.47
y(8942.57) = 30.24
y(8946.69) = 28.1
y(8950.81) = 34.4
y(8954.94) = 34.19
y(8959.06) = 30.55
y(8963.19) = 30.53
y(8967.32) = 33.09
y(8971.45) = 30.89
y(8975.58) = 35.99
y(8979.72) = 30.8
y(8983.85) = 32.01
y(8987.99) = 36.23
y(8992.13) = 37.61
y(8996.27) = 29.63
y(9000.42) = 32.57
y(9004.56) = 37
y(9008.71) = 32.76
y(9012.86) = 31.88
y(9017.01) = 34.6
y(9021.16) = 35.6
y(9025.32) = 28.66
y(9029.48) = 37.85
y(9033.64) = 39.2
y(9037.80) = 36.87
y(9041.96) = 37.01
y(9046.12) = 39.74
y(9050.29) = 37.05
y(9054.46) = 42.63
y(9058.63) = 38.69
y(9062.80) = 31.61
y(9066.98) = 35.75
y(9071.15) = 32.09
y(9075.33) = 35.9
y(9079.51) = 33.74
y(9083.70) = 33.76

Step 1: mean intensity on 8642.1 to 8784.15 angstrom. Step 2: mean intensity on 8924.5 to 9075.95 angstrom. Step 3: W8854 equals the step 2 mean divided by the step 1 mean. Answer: 1.03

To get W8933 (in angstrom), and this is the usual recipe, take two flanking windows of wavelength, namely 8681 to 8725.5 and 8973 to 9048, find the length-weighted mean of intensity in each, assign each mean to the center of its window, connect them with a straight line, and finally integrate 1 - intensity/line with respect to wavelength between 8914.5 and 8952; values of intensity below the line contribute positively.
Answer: 5.03 angstrom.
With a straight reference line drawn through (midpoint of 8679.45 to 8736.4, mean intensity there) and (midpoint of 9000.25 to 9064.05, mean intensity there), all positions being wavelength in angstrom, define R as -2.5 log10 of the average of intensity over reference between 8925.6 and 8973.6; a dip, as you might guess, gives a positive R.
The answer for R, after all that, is 0.14 mag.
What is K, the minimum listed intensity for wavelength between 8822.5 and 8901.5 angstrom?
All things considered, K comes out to 19.21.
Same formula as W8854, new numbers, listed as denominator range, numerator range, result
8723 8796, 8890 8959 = 0.94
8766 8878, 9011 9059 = 1.12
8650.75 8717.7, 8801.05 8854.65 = 1.01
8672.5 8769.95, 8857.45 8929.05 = 0.92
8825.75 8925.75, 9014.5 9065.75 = 1.14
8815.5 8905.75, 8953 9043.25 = 1.03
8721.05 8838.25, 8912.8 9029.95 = 1.00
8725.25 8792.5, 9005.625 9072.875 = 1.12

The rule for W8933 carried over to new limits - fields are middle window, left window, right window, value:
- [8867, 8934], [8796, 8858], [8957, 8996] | 5.61 angstrom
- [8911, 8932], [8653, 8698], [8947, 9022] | 2.16 angstrom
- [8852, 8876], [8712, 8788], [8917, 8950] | -3.30 angstrom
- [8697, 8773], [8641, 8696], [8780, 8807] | -4.67 angstrom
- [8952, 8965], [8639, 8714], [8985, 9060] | 1.26 angstrom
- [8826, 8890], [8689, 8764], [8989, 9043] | 1.33 angstrom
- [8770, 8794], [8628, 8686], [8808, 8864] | 3.22 angstrom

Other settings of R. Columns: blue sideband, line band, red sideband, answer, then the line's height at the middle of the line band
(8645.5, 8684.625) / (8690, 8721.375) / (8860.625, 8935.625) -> -0.11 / 31.9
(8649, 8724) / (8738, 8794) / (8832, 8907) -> 0.06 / 33.4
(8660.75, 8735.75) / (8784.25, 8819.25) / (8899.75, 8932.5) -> -0.04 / 31.7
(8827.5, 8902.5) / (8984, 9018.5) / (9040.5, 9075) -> 0.06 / 35.8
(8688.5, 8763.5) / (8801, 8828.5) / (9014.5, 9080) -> 0.11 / 35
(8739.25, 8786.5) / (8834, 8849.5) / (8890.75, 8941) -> -0.15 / 30.6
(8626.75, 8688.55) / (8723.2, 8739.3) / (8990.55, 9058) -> -0.02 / 33.5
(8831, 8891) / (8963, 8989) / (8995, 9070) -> 0.08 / 35.3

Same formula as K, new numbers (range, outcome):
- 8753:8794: 25.59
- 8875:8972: 18.05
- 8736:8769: 26.81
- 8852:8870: 30.02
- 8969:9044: 28.66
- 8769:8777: 26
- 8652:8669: 29.14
